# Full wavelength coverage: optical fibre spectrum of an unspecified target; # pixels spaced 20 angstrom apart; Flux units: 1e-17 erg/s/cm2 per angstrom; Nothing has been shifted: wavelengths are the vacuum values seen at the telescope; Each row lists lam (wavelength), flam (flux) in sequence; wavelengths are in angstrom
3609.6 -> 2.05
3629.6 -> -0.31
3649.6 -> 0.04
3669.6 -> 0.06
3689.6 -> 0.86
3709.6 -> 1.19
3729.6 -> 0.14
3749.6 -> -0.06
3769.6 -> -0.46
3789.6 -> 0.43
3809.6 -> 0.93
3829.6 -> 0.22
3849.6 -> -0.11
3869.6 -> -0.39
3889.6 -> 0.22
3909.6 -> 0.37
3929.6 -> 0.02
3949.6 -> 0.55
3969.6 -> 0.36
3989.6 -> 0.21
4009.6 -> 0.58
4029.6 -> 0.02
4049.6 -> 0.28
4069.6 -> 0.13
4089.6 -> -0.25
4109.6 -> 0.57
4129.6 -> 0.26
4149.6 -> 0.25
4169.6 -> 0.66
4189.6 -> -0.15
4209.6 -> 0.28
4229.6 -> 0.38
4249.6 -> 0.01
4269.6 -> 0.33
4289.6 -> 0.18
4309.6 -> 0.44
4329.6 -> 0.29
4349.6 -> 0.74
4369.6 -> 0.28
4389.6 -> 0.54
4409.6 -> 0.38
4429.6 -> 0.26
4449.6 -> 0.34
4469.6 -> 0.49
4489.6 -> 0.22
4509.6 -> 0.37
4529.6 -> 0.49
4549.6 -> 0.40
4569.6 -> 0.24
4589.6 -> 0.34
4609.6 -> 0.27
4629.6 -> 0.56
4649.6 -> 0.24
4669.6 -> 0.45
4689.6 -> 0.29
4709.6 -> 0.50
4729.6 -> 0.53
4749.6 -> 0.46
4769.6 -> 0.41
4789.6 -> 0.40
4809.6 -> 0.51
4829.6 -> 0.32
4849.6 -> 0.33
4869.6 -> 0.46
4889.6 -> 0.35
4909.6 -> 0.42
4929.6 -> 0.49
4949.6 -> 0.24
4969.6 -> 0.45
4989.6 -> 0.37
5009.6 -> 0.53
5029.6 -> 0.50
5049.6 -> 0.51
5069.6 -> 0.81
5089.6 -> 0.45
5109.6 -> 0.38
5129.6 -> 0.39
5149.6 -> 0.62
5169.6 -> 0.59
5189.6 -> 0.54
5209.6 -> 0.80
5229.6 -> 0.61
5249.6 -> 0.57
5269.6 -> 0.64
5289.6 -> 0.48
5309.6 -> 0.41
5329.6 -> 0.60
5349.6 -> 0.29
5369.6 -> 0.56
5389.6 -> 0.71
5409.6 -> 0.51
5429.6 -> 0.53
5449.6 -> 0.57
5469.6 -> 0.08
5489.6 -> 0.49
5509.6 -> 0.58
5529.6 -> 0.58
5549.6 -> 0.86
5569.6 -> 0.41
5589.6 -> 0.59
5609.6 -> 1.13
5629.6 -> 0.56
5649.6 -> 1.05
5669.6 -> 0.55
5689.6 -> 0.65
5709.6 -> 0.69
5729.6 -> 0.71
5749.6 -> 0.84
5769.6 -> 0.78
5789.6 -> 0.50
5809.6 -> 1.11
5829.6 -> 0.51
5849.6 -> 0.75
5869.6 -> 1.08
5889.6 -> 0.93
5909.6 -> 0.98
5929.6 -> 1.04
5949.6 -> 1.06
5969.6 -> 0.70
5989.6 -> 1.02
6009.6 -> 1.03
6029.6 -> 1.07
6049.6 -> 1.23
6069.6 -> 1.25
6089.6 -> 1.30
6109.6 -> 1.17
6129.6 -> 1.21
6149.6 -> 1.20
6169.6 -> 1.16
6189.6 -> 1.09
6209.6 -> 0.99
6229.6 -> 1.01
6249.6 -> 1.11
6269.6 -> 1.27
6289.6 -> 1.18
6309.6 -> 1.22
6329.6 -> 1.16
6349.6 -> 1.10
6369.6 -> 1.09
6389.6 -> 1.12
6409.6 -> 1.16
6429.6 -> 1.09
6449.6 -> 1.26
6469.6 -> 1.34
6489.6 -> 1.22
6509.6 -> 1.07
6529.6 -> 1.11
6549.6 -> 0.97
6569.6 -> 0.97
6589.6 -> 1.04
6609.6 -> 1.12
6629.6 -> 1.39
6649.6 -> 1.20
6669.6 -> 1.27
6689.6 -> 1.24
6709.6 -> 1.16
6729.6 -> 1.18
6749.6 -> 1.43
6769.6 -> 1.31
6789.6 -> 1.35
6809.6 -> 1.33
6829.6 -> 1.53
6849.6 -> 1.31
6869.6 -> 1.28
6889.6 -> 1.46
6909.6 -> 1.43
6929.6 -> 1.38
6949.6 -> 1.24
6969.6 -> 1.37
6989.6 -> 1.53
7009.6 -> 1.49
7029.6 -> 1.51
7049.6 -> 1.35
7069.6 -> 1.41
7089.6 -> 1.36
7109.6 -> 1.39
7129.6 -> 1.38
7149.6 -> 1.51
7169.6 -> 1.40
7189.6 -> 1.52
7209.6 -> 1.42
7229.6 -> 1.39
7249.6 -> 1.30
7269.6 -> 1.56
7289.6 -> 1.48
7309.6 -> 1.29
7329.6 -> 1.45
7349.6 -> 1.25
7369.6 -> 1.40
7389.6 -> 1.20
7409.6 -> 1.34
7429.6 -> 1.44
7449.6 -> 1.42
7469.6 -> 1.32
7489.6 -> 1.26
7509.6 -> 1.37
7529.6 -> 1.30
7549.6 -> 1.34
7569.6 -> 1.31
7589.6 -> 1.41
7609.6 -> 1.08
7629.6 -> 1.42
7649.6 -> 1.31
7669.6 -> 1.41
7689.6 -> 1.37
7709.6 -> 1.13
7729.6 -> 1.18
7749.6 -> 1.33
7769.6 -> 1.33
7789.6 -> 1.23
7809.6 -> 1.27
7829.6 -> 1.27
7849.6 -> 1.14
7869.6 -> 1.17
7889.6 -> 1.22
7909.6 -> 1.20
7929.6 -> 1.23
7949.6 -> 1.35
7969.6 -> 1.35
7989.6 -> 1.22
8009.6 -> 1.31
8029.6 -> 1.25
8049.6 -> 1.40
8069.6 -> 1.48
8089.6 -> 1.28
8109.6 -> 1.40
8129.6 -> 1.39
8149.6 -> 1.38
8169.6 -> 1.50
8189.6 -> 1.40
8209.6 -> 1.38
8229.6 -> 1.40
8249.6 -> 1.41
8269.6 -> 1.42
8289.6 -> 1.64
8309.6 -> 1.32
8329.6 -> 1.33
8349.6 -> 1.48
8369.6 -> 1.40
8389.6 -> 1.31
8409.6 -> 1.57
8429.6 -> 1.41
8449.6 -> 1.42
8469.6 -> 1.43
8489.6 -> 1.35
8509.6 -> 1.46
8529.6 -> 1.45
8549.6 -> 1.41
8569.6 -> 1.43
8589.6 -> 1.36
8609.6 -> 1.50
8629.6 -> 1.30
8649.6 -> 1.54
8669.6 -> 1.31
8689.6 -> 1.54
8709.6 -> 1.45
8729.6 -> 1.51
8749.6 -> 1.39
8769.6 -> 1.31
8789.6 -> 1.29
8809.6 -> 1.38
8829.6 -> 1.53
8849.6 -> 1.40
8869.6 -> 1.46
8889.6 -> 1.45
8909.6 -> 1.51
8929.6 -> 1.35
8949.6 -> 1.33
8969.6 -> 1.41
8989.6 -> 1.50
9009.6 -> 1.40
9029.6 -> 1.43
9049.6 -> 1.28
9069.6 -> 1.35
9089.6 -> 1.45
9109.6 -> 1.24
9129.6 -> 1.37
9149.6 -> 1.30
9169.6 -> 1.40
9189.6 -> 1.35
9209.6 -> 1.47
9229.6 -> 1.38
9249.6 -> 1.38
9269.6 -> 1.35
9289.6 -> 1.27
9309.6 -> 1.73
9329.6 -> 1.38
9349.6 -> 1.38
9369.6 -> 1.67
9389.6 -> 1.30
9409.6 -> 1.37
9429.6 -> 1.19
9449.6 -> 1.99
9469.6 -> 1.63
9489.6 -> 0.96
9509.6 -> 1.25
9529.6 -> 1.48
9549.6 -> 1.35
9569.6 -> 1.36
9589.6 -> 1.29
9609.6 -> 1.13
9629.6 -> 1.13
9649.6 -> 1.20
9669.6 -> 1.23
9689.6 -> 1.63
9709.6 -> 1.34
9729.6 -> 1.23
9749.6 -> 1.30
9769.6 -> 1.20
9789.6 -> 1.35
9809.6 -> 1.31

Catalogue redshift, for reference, 0.517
